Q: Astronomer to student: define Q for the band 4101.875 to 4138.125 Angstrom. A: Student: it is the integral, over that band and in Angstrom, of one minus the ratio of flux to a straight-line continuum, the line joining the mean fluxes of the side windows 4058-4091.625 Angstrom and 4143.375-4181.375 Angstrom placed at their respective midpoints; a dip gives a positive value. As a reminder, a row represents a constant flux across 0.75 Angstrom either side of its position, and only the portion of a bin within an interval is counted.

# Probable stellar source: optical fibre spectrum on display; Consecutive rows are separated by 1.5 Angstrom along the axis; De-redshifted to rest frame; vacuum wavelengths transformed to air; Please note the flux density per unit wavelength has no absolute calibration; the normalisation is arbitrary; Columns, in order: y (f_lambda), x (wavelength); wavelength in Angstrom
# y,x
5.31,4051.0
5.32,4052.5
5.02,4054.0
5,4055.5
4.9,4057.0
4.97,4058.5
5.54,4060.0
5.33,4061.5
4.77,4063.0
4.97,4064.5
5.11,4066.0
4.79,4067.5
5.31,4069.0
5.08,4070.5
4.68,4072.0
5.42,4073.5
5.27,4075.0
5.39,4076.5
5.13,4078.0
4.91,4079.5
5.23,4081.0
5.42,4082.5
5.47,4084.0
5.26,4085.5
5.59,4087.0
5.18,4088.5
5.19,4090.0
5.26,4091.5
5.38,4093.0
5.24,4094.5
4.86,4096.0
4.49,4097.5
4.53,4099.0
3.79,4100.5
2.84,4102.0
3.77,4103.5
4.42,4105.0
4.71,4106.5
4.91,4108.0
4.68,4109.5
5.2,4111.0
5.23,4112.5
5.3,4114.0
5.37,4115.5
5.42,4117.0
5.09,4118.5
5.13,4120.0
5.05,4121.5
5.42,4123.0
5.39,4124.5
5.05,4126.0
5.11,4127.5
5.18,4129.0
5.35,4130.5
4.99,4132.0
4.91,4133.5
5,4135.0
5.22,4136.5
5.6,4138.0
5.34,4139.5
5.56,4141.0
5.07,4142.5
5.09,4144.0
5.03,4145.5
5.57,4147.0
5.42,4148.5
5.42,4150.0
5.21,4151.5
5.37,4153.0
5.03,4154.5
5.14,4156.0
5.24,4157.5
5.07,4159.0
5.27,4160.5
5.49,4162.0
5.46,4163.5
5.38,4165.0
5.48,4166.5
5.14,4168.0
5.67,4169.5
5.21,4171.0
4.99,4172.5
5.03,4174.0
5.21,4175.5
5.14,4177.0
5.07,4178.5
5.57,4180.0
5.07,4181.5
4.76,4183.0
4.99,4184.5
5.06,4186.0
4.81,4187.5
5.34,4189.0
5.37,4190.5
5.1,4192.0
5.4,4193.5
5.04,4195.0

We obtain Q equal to 1.58 Angstrom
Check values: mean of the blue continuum 5.19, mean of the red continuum 5.27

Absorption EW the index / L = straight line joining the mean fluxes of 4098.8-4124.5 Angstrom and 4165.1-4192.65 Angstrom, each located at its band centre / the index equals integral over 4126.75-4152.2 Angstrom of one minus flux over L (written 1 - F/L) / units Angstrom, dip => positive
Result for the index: -1.5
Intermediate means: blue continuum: 4.78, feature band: 5.24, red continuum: 5.17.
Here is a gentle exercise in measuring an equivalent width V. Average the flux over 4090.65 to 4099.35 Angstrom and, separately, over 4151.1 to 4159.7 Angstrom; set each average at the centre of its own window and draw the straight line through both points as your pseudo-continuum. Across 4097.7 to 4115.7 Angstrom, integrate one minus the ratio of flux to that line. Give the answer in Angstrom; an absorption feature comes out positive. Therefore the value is 1.7 Angstrom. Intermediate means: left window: 4.98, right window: 5.18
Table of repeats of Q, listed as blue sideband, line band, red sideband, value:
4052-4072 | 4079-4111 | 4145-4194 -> 1.82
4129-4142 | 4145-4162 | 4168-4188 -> -0.24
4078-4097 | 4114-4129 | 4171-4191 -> -0.11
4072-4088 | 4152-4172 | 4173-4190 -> -0.65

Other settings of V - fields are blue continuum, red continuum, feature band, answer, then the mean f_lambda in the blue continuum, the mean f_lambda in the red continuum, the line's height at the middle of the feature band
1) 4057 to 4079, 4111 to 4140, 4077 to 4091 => -0.3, 5.12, 5.22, 5.14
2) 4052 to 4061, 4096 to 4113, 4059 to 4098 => -3.0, 5.13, 4.42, 4.8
